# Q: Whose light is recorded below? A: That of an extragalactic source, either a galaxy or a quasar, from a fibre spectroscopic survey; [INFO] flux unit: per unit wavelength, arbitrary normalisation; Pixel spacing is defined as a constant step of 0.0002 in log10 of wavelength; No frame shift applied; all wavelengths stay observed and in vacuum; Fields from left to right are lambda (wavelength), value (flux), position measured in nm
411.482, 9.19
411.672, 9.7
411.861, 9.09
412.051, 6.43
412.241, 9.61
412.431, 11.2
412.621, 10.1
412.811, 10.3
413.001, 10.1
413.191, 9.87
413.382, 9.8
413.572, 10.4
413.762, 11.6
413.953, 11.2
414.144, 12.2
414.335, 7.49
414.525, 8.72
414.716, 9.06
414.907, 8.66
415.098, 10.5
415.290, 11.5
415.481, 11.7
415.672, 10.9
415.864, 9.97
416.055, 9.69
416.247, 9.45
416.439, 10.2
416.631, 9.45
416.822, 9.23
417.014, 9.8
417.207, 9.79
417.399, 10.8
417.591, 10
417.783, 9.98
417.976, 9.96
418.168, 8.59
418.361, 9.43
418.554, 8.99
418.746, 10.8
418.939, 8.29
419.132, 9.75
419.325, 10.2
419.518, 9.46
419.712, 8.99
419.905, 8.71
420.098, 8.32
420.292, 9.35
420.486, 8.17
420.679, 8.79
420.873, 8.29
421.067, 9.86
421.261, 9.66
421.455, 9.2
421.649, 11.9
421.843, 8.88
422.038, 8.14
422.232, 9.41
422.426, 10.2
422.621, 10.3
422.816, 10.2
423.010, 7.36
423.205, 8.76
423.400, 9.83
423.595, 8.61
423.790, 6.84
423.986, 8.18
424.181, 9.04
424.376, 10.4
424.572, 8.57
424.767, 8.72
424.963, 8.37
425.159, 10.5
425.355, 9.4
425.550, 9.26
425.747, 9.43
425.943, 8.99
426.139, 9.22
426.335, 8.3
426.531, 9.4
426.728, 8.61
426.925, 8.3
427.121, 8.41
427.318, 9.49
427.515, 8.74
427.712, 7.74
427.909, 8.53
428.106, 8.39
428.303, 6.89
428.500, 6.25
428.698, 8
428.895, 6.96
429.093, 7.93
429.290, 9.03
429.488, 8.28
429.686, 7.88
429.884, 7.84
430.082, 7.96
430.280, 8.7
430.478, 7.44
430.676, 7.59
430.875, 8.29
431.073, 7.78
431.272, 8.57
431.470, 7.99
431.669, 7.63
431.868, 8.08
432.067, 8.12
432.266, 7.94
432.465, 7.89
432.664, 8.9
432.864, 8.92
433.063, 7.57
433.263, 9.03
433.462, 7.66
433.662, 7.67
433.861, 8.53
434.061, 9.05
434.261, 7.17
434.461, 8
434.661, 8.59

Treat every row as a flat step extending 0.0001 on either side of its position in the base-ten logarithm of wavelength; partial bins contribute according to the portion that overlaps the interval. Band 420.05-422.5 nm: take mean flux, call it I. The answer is 9.25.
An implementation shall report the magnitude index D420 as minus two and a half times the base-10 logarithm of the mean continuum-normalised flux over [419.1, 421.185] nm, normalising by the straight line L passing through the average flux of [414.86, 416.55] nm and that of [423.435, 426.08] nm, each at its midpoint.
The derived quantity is 0.07 mag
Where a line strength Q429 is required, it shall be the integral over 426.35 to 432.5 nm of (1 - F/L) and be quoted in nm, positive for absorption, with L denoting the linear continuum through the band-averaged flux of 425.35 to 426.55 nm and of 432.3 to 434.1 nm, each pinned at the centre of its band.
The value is 0.453 nm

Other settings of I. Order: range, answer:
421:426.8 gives 9.18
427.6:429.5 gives 7.79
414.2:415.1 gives 8.87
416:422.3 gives 9.44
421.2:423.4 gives 9.47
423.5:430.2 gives 8.48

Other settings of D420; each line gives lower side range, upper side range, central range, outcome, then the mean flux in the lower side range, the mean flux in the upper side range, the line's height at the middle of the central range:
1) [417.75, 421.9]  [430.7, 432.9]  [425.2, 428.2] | -0.02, 9.34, 8.15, 8.65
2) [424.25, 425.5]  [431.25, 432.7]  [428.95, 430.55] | 0.05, 9.32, 8.09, 8.47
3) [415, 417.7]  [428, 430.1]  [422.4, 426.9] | -0.05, 10.2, 7.76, 8.61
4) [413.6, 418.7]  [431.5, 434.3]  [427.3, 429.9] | 0.09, 9.97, 8.17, 8.63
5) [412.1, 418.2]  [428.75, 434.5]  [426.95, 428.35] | 0.02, 10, 8.08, 8.56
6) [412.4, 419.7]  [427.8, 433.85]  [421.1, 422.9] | -0.07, 9.95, 8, 9.17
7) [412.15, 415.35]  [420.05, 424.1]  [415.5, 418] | -0.03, 10.1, 9.07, 9.74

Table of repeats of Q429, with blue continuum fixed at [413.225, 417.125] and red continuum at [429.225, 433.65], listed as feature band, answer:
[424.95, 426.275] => -0.078 nm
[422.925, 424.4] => 0.082 nm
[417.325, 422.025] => 0.064 nm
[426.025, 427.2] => -0.002 nm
